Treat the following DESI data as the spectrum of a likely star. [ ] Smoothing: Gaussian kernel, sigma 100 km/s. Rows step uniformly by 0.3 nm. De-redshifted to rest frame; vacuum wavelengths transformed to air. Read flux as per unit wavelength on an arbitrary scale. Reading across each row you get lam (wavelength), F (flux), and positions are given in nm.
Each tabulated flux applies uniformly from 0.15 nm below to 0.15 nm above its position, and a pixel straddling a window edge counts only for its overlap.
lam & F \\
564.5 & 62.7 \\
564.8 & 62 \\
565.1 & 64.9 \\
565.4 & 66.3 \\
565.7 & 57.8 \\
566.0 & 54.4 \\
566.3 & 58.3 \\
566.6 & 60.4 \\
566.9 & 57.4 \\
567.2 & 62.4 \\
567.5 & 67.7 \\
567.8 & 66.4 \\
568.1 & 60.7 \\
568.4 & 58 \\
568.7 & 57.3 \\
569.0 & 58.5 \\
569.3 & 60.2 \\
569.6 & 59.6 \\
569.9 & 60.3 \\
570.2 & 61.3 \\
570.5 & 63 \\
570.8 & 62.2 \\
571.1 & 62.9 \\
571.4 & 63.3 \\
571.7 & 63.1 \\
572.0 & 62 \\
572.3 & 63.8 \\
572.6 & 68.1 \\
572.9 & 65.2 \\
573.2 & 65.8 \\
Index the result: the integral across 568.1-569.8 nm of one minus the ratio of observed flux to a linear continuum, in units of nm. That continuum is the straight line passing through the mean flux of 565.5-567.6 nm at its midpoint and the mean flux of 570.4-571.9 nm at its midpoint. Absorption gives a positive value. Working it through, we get 0.07 nm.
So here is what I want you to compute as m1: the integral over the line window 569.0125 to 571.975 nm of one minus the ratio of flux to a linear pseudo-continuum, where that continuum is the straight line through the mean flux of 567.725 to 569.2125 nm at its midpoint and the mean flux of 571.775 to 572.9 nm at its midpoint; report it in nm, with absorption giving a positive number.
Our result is 0.03 nm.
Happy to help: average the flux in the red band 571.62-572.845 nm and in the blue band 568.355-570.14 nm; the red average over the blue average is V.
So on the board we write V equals 1.09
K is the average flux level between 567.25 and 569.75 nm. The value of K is 61.1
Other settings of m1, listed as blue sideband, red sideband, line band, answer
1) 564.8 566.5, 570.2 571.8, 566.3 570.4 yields 0.06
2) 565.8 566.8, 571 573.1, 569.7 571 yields 0.01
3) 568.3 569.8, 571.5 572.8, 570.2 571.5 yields -0.01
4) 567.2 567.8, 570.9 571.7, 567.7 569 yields 0.10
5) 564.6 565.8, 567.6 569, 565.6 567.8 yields 0.05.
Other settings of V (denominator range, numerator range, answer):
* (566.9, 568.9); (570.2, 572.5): 1.02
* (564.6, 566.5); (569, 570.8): 1.00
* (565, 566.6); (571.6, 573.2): 1.07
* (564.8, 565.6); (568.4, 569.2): 0.90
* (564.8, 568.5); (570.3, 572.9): 1.04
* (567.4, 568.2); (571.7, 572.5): 0.97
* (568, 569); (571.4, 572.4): 1.08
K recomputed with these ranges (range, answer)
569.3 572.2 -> 61.9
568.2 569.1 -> 58.1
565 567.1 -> 59.9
